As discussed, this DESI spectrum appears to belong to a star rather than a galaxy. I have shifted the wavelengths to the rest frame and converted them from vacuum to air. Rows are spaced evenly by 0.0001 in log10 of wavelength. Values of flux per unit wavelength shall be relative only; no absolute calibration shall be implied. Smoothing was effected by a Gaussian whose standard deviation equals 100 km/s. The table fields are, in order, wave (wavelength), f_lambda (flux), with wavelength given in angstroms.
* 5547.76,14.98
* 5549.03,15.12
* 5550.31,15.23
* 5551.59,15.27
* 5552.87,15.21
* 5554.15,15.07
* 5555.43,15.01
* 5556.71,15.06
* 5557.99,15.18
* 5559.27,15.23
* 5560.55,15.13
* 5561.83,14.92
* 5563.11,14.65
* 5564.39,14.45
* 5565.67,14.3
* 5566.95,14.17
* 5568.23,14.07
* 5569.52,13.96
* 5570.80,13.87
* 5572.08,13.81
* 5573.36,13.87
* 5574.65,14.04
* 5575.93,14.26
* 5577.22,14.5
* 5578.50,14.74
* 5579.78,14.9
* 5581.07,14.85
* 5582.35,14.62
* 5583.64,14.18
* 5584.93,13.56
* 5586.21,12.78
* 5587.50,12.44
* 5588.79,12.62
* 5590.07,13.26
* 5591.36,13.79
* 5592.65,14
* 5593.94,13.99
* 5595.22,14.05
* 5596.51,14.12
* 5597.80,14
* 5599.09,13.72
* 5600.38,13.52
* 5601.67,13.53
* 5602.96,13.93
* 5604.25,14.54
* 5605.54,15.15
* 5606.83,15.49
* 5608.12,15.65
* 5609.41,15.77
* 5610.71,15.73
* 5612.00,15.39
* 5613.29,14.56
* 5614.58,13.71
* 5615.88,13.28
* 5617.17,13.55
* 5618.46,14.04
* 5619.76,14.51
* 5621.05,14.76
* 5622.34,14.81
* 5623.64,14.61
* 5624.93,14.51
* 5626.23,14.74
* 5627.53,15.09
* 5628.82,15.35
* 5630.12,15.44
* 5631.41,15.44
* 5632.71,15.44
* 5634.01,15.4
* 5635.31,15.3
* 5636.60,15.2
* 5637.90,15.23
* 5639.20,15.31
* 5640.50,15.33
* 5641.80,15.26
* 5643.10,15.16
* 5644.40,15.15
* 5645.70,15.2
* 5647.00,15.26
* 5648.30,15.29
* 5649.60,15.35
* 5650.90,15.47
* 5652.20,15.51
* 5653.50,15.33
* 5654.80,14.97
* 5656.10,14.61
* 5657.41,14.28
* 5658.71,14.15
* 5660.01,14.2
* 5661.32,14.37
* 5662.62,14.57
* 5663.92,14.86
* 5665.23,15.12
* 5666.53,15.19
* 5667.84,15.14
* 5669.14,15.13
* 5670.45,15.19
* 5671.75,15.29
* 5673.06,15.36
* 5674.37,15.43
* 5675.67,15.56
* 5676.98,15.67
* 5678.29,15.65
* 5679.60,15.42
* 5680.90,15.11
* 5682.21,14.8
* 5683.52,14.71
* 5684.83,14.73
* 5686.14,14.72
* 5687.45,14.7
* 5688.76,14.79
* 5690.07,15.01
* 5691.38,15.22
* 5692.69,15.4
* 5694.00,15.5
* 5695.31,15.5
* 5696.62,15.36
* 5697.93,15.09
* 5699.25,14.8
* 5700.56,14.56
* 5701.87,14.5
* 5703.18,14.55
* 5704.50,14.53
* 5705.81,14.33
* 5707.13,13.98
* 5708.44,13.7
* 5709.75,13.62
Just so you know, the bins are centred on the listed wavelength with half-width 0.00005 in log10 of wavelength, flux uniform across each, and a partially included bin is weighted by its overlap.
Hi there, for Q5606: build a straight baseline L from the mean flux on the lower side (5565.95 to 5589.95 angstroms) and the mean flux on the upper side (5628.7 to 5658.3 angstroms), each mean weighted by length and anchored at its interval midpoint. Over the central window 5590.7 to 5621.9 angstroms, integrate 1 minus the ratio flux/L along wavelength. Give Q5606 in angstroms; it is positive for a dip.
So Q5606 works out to 0.28 angstroms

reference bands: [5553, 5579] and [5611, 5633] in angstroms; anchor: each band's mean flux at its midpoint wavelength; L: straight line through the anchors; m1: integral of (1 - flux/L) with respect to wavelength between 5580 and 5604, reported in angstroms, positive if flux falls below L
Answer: 1.4 angstroms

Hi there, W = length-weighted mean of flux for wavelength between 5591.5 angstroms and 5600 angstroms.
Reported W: 14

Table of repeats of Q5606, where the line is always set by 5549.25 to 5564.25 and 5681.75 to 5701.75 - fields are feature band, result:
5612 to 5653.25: 0.17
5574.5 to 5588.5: 0.93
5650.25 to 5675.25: 0.06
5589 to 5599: 0.81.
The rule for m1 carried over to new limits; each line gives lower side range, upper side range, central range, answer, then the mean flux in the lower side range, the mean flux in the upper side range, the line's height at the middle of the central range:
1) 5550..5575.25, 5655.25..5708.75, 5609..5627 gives 0.23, 14.6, 14.9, 14.7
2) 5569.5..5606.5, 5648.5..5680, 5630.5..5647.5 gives -0.67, 14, 15.1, 14.7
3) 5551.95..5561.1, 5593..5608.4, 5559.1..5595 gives 1.57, 15.1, 14.3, 14.7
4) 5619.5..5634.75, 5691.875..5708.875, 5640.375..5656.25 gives -0.31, 15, 14.8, 15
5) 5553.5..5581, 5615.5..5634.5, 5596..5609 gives 0.24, 14.5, 14.7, 14.7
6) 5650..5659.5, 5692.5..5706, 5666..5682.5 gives -0.44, 14.9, 14.9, 14.9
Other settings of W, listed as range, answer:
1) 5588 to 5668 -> 14.7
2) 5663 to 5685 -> 15.2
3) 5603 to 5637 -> 14.9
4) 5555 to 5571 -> 14.6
